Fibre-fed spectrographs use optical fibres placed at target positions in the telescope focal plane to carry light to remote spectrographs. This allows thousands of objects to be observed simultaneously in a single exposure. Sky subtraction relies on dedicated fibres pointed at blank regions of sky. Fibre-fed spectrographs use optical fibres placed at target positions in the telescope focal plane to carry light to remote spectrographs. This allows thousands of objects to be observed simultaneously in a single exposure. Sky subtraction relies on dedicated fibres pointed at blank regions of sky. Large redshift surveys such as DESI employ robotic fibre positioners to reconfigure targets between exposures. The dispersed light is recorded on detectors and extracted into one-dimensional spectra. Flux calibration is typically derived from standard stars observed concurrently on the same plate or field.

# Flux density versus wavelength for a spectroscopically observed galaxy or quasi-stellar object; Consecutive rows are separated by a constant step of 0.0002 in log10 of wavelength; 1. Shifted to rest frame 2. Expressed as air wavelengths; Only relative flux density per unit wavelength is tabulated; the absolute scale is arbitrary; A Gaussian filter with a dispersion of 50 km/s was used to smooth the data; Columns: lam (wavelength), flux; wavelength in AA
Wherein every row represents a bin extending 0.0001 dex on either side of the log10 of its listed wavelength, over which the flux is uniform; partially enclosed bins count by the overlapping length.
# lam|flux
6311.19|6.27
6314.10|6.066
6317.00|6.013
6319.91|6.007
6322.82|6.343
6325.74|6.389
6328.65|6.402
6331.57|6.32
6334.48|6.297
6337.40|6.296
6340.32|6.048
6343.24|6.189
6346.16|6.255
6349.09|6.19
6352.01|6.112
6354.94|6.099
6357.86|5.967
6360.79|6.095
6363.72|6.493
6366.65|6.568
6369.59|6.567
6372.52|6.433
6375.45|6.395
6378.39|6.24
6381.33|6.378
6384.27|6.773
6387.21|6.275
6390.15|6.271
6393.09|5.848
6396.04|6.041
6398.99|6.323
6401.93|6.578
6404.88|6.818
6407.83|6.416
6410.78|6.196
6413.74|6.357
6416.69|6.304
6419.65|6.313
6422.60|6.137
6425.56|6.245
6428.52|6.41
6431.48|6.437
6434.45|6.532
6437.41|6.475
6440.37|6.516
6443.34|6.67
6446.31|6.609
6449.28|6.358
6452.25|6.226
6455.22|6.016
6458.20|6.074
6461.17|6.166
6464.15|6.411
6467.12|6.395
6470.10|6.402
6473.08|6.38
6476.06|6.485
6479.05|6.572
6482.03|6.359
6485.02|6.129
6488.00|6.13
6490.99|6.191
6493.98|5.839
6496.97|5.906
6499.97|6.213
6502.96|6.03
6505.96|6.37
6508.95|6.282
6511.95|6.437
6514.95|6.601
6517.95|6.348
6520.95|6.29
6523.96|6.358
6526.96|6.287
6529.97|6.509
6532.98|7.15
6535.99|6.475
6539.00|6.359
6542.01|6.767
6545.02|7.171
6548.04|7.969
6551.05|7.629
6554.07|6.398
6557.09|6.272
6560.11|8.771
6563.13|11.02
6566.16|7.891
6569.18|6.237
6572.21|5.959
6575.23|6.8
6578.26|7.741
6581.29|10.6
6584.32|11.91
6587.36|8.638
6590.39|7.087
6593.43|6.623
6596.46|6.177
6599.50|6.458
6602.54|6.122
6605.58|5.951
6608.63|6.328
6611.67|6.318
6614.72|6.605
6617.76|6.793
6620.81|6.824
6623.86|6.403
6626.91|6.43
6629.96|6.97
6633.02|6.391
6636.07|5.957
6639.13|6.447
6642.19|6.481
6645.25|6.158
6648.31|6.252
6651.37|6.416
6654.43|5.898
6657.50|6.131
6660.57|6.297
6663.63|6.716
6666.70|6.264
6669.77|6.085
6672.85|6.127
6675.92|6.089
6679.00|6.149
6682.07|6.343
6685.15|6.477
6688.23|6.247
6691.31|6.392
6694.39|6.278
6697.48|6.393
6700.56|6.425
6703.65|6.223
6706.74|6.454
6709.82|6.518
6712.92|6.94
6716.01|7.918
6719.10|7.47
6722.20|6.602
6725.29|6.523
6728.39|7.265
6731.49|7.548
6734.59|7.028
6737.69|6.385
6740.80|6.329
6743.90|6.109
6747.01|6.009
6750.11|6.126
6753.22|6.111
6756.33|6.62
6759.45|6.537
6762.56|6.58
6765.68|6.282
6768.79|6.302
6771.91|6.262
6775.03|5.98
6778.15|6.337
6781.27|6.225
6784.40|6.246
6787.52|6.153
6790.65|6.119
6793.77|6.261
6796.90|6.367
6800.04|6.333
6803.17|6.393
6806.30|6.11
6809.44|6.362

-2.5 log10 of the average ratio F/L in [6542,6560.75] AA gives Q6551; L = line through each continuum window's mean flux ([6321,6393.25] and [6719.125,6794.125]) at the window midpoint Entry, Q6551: -0.142 mag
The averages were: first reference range 6.3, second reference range 6.44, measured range 7.26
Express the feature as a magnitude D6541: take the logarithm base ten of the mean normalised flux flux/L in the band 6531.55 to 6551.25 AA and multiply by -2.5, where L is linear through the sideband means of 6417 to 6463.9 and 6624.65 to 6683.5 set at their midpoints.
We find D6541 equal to -0.12 mag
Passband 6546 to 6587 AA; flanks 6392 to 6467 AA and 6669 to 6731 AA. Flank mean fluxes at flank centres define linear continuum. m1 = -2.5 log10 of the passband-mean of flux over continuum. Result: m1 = -0.25 mag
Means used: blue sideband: 6.34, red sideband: 6.57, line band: 8.1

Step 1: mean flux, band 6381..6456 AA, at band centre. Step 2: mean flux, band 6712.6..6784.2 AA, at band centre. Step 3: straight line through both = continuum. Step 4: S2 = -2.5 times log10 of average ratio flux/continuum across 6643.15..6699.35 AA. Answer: 0.04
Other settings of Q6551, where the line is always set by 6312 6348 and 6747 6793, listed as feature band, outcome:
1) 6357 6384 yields -0.03 mag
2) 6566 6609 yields -0.18 mag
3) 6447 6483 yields -0.02 mag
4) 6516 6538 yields -0.04 mag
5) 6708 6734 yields -0.13 mag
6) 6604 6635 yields -0.04 mag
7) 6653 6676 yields 0.01 mag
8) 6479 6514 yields 0.01 mag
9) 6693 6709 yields -0.02 mag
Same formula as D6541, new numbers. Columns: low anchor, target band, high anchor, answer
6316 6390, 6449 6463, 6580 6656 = 0.062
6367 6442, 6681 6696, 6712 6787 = 0.031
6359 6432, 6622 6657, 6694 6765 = 0.035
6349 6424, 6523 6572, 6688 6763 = -0.115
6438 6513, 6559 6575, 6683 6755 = -0.223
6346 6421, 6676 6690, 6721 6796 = 0.019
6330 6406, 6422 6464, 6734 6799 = -0.009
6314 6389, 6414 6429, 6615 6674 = 0.004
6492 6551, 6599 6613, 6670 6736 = 0.060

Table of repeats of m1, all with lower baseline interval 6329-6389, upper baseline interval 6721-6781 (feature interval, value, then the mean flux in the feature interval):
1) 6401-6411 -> -0.036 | 6.54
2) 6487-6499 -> 0.060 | 6.02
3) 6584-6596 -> -0.245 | 8.02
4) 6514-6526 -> -0.003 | 6.39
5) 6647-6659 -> 0.043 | 6.17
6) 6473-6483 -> -0.019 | 6.46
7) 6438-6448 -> -0.041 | 6.58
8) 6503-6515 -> 0.002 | 6.35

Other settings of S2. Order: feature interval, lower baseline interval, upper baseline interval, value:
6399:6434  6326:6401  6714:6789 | -0.012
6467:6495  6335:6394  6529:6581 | 0.104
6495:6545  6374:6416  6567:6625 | 0.071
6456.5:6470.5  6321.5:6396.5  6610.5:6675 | 0.007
